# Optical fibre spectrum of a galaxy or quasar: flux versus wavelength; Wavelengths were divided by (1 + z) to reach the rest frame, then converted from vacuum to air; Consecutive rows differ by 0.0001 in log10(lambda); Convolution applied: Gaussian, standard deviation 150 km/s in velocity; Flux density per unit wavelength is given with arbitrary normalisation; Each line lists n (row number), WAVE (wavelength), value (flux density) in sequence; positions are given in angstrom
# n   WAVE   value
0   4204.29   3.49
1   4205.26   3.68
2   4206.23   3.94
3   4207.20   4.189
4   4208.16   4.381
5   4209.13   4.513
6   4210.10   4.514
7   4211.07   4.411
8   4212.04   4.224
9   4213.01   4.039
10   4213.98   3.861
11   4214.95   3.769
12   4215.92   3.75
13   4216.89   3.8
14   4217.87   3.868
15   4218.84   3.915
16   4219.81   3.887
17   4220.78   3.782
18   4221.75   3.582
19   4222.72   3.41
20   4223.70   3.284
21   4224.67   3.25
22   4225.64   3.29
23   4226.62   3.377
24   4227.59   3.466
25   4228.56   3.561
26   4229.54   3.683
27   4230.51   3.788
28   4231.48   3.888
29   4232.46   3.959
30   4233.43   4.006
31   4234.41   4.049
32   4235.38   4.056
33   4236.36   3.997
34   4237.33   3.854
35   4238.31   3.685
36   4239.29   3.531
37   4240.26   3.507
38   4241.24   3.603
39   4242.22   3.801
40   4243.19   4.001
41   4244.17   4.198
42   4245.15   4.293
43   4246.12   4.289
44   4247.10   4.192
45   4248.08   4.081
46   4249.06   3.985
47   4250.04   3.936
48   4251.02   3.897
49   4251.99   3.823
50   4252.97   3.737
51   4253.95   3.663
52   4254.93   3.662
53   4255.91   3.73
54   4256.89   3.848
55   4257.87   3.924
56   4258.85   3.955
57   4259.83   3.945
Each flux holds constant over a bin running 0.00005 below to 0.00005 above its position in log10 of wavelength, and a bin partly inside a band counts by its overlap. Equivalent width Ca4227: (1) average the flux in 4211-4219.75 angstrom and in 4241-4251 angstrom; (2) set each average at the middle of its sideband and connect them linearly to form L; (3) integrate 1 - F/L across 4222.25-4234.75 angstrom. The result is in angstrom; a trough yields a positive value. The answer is 1.2 angstrom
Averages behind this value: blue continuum 3.93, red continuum 4.04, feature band 3.61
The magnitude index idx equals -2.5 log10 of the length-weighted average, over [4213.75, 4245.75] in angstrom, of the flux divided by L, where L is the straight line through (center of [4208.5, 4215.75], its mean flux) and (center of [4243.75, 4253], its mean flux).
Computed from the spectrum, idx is 0.10 mag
